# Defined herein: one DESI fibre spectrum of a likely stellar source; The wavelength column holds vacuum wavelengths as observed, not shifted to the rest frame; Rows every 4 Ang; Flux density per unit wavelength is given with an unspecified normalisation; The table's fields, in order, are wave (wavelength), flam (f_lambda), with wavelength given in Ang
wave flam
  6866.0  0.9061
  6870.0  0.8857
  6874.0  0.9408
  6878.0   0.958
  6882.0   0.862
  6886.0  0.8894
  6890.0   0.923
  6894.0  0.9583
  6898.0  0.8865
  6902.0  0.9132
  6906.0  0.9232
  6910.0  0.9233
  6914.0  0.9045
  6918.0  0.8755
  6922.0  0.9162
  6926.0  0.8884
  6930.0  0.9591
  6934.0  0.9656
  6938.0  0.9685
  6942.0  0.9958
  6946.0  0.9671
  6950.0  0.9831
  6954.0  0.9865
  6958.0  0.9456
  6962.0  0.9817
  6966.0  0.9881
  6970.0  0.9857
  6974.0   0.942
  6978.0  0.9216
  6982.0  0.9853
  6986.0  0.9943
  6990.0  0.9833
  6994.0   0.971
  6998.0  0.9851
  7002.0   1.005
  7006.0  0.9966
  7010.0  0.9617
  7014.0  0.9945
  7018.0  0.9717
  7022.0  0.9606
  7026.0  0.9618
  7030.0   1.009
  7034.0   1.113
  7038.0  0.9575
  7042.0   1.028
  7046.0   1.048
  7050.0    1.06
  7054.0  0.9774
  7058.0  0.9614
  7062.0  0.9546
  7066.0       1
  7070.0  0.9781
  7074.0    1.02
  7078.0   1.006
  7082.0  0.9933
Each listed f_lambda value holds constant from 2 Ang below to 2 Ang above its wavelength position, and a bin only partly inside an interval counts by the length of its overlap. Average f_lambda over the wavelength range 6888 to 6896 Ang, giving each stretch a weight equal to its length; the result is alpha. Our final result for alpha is 0.941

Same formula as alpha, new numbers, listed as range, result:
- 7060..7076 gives 0.988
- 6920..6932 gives 0.921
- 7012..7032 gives 0.98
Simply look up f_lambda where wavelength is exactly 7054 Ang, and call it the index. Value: 0.9774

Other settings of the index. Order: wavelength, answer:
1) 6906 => 0.9232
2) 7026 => 0.9618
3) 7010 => 0.9617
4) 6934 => 0.9656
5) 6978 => 0.9216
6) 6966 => 0.9881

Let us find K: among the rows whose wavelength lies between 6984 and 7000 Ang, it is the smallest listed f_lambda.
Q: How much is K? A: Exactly 0.971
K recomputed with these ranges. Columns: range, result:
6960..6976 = 0.942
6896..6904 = 0.8865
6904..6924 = 0.8755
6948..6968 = 0.9456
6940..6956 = 0.9671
